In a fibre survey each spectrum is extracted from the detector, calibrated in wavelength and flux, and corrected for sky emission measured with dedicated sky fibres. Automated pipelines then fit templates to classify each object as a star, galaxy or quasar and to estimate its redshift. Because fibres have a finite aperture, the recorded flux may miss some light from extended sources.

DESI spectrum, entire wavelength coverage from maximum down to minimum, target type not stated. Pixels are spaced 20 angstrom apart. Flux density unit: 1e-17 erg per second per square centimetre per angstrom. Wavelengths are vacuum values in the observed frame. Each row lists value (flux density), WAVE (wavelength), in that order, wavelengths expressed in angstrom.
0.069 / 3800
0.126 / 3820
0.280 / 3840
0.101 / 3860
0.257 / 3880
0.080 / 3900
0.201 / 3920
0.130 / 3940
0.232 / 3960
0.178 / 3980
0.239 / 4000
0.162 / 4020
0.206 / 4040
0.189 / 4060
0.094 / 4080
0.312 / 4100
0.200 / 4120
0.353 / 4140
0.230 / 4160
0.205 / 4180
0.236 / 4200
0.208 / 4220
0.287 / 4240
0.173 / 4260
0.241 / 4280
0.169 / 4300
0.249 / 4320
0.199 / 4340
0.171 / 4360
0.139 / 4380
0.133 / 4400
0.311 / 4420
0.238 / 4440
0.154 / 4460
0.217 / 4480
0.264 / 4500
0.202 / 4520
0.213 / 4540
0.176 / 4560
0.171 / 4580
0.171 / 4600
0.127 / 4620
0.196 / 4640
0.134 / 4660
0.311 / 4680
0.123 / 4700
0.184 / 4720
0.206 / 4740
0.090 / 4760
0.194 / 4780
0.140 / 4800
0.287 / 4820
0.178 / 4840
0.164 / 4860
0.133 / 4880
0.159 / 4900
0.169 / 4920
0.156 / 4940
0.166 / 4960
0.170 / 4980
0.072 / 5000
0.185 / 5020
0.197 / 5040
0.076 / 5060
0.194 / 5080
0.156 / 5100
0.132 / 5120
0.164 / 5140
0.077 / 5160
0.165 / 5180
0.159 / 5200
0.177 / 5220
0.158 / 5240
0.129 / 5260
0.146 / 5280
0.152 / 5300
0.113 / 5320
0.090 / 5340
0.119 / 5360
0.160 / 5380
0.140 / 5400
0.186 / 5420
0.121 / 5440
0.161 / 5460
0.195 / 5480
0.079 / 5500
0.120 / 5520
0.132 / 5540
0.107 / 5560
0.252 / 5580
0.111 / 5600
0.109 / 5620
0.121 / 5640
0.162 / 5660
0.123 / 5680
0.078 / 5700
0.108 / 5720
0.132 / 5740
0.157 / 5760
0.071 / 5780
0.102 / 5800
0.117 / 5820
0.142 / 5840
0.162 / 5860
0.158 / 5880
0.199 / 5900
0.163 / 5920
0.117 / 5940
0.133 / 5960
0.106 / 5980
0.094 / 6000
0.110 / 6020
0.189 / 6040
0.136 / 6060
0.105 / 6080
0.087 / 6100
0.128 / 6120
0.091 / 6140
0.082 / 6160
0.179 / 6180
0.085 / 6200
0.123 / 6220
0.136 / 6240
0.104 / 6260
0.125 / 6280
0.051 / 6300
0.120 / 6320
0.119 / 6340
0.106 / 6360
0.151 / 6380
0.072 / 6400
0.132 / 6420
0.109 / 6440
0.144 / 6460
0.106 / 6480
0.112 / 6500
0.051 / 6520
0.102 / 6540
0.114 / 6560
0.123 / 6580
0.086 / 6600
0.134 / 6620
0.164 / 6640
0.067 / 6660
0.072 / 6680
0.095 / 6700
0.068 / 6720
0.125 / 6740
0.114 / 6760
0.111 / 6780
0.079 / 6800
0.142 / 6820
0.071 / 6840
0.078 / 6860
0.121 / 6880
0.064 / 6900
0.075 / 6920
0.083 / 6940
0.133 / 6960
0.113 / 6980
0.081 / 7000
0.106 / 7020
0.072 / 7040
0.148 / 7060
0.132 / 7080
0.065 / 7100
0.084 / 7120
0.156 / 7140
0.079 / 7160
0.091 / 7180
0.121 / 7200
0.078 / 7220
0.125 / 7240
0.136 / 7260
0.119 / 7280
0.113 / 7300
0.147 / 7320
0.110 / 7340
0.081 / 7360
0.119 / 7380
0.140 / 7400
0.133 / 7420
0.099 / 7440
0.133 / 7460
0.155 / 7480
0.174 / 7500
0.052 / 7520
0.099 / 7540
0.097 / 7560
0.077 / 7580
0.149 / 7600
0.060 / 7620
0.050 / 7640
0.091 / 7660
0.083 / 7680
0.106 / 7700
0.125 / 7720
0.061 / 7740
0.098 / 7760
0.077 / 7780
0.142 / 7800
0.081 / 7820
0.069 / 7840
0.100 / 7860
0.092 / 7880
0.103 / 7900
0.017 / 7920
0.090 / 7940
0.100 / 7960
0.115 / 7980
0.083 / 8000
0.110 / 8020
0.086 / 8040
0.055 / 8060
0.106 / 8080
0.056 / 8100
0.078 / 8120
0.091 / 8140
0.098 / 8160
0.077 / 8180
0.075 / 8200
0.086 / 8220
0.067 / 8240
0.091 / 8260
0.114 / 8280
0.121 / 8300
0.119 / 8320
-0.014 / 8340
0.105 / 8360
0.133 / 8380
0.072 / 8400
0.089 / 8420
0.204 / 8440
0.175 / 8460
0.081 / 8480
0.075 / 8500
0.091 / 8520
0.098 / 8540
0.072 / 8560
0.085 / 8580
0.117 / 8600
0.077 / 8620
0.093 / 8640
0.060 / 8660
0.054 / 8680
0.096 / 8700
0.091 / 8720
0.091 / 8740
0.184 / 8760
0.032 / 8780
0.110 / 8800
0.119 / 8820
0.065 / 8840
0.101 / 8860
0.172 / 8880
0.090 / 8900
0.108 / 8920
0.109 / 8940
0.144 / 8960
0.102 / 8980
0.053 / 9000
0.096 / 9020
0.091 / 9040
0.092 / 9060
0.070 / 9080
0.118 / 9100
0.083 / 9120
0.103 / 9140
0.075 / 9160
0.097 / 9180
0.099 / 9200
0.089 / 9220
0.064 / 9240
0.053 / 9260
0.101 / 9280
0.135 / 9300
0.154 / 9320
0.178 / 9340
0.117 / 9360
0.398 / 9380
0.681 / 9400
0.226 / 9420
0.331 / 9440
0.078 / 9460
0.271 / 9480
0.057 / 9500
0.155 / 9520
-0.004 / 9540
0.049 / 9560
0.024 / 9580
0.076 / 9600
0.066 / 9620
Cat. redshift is 1.522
